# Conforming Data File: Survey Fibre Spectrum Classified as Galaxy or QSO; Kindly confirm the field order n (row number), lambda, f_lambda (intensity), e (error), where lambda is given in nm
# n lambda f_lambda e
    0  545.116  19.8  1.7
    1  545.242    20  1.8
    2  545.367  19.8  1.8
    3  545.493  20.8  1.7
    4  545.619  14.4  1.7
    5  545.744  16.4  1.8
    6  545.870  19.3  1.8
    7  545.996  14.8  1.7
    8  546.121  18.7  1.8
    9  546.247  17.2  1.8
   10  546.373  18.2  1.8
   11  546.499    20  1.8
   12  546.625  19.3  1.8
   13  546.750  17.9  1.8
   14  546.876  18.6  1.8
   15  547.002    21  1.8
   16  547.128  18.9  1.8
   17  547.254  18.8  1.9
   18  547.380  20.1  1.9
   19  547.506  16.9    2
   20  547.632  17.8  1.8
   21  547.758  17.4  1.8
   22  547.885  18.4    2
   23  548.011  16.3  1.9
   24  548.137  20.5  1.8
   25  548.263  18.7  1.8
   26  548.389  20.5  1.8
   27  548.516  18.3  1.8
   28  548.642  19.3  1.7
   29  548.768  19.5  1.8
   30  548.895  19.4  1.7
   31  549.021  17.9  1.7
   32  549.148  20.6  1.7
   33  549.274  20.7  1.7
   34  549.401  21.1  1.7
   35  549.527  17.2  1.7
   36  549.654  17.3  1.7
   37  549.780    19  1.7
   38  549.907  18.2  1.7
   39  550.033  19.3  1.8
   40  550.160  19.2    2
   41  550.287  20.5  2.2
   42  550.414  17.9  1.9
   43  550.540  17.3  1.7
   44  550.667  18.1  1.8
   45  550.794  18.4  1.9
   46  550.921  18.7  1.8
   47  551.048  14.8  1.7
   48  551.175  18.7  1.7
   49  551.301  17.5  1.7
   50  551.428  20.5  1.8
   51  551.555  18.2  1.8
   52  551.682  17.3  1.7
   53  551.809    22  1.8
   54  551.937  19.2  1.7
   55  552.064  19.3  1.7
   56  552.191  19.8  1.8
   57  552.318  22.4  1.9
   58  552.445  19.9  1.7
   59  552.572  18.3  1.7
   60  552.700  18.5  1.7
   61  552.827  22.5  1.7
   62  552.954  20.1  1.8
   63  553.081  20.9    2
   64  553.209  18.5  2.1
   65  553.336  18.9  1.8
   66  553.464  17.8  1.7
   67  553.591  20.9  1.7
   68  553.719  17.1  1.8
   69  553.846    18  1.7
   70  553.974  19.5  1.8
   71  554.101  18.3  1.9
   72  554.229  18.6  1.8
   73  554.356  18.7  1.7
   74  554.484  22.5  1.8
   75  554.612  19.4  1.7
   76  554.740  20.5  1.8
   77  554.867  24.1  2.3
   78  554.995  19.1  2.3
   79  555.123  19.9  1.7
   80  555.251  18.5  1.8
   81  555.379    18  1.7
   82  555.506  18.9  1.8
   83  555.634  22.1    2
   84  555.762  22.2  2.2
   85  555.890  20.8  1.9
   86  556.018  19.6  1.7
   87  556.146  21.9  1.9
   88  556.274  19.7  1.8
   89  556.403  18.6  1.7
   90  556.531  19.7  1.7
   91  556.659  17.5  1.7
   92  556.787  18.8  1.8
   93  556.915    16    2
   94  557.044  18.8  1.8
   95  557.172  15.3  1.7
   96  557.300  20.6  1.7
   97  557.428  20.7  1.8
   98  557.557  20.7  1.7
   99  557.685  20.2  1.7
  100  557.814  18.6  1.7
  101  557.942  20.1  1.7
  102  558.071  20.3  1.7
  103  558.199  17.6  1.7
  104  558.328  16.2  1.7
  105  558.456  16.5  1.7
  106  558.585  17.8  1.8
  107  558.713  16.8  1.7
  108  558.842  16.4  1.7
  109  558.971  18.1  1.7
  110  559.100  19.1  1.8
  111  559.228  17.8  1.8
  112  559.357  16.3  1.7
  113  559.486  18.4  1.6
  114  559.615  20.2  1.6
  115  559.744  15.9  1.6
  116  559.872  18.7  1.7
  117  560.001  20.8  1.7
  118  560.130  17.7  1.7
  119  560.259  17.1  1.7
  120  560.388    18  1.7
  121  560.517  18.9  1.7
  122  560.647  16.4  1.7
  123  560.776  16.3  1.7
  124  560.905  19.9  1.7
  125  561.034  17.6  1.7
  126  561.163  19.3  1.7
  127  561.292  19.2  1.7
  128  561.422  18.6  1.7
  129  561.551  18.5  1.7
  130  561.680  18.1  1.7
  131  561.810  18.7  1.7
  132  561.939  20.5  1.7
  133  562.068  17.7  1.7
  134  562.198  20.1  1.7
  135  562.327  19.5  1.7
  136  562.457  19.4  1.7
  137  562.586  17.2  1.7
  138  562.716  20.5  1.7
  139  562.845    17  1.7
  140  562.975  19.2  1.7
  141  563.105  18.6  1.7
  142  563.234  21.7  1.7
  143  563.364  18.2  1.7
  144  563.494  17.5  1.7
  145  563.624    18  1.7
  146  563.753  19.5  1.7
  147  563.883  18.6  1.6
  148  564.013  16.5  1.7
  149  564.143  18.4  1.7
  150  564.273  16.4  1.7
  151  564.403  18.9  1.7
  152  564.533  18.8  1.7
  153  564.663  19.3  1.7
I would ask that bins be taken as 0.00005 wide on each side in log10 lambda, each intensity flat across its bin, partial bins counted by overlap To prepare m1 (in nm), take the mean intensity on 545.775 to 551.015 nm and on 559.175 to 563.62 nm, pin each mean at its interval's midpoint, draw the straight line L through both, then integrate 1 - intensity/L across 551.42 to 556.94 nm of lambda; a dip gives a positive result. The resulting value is -0.31 nm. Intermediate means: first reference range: 18.7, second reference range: 18.5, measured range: 19.6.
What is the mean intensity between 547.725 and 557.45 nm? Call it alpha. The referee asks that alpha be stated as 19.2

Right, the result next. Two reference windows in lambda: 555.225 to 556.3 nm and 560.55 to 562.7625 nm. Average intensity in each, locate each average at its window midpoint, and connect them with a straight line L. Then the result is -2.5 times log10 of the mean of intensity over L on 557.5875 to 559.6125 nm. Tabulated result 0.08 mag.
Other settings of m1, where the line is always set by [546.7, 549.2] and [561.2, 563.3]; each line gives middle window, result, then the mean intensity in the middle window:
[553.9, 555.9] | -0.117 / 20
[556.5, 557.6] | 0.020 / 18.6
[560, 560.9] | 0.057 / 17.8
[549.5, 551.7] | 0.071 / 18.3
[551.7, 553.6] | -0.095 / 19.8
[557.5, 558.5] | 0.009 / 18.8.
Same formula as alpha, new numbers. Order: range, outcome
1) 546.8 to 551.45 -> 18.7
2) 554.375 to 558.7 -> 19.4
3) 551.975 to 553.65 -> 19.8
